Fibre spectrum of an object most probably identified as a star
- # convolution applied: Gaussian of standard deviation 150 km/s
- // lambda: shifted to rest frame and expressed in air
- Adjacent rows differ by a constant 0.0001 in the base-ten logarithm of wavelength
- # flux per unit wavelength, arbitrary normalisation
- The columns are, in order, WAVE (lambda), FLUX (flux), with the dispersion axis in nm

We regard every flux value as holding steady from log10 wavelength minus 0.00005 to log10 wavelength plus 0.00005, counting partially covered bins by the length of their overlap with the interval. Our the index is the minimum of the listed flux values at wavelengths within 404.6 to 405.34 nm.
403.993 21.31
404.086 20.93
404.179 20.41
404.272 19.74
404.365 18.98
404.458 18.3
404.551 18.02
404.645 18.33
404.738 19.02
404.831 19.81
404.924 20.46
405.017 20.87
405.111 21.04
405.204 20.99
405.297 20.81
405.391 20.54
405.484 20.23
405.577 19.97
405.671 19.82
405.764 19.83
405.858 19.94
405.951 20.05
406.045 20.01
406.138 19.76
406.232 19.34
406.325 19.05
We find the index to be 18.33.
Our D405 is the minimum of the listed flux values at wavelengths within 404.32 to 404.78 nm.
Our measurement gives 18.02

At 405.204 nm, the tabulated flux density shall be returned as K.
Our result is 20.99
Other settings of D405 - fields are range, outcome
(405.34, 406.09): 19.82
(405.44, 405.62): 19.97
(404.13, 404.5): 18.3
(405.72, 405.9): 19.83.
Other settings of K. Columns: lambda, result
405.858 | 19.94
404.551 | 18.02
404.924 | 20.46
